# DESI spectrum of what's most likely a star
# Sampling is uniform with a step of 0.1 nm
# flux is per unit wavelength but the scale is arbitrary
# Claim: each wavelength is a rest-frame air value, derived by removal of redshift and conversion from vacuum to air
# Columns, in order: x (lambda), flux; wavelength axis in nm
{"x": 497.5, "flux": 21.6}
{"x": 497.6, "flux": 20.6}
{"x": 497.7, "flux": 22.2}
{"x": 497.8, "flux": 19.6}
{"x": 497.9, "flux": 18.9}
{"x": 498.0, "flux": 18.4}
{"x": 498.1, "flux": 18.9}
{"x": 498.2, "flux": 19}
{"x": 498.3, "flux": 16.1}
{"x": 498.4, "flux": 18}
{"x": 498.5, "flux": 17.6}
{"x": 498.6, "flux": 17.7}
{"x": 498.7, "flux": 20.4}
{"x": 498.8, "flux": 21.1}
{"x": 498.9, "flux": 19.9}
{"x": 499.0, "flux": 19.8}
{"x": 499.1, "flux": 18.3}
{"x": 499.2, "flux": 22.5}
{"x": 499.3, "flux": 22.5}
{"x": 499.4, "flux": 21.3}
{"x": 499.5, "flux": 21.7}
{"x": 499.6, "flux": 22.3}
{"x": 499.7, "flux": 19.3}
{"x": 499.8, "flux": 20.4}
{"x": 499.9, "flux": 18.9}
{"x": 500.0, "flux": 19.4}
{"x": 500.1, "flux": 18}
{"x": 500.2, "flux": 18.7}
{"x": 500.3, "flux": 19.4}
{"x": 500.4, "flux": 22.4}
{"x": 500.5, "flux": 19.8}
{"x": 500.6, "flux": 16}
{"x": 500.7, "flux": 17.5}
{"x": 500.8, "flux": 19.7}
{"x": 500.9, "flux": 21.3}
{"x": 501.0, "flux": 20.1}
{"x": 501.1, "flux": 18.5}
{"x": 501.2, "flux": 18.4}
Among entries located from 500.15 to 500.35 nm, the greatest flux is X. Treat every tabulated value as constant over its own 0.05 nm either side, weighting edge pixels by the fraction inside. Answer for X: 19.4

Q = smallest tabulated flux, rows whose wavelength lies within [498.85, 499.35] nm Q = 18.3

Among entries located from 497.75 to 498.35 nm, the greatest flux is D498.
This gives 19.6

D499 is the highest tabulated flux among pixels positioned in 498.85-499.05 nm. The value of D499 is 19.9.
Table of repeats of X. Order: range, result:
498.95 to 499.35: 22.5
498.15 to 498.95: 21.1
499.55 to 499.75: 22.3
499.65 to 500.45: 22.4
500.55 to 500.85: 19.7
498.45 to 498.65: 17.7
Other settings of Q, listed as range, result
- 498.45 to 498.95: 17.6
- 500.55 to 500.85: 16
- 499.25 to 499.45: 21.3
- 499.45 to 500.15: 18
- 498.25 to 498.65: 16.1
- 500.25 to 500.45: 19.4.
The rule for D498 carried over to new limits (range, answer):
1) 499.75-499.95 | 20.4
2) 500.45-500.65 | 19.8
